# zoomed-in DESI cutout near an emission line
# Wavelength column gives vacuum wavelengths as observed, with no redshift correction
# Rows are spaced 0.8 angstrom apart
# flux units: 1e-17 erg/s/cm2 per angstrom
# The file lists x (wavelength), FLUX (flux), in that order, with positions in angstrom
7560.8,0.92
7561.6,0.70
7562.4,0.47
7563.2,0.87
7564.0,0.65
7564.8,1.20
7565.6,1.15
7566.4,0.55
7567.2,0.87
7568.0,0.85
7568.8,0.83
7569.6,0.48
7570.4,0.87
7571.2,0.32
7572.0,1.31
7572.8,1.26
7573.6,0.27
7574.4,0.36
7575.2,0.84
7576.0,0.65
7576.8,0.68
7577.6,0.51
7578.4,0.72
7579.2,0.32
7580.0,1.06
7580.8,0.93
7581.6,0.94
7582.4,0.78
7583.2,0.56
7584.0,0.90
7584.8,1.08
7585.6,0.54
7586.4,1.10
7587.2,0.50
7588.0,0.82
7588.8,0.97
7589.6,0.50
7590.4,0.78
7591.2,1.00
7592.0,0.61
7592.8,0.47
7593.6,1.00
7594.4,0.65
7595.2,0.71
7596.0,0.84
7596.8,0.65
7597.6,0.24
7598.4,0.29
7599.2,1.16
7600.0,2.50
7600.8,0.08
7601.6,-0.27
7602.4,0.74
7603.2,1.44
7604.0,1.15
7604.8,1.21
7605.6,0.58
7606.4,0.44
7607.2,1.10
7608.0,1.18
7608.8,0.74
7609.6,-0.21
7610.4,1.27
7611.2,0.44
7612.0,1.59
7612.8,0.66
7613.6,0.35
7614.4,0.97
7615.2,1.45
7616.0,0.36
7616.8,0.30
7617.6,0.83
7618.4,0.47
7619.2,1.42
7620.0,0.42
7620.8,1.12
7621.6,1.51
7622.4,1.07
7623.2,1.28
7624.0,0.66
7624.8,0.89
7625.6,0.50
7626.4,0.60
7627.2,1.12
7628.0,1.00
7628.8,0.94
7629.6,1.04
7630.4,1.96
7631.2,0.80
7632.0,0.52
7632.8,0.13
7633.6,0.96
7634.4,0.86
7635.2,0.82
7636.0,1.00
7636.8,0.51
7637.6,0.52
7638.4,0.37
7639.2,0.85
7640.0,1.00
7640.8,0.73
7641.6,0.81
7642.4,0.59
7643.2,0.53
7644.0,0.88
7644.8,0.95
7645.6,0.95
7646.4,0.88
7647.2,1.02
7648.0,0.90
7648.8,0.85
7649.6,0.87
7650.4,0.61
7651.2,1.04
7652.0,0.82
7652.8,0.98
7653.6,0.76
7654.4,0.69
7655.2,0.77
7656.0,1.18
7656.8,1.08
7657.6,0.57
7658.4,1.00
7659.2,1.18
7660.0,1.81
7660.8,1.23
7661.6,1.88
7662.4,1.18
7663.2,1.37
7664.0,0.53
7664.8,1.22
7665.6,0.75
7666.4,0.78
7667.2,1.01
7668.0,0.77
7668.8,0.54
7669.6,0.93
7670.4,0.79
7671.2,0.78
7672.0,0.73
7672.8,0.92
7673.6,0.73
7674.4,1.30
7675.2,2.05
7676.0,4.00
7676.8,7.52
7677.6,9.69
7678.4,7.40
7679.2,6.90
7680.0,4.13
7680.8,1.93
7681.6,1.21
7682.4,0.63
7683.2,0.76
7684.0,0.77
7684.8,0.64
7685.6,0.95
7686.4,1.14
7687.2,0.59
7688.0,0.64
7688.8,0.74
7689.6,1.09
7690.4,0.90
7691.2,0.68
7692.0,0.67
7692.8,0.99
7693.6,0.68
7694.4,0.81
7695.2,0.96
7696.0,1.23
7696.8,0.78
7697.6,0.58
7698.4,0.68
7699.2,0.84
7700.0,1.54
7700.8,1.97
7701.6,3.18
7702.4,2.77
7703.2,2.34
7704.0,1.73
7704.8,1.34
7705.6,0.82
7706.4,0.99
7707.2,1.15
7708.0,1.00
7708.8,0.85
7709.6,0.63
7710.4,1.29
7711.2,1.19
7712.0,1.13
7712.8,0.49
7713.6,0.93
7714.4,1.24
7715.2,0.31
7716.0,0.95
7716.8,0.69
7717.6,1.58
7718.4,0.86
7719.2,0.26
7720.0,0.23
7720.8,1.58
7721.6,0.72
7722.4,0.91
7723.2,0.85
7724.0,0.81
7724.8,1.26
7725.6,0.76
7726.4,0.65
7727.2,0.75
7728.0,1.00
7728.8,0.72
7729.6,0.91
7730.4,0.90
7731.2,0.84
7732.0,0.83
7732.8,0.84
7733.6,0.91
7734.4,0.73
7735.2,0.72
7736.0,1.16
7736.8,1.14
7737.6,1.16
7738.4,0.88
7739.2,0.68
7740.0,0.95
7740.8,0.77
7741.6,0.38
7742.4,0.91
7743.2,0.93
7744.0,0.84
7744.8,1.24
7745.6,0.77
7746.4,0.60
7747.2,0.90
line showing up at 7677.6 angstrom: H-alpha 6563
